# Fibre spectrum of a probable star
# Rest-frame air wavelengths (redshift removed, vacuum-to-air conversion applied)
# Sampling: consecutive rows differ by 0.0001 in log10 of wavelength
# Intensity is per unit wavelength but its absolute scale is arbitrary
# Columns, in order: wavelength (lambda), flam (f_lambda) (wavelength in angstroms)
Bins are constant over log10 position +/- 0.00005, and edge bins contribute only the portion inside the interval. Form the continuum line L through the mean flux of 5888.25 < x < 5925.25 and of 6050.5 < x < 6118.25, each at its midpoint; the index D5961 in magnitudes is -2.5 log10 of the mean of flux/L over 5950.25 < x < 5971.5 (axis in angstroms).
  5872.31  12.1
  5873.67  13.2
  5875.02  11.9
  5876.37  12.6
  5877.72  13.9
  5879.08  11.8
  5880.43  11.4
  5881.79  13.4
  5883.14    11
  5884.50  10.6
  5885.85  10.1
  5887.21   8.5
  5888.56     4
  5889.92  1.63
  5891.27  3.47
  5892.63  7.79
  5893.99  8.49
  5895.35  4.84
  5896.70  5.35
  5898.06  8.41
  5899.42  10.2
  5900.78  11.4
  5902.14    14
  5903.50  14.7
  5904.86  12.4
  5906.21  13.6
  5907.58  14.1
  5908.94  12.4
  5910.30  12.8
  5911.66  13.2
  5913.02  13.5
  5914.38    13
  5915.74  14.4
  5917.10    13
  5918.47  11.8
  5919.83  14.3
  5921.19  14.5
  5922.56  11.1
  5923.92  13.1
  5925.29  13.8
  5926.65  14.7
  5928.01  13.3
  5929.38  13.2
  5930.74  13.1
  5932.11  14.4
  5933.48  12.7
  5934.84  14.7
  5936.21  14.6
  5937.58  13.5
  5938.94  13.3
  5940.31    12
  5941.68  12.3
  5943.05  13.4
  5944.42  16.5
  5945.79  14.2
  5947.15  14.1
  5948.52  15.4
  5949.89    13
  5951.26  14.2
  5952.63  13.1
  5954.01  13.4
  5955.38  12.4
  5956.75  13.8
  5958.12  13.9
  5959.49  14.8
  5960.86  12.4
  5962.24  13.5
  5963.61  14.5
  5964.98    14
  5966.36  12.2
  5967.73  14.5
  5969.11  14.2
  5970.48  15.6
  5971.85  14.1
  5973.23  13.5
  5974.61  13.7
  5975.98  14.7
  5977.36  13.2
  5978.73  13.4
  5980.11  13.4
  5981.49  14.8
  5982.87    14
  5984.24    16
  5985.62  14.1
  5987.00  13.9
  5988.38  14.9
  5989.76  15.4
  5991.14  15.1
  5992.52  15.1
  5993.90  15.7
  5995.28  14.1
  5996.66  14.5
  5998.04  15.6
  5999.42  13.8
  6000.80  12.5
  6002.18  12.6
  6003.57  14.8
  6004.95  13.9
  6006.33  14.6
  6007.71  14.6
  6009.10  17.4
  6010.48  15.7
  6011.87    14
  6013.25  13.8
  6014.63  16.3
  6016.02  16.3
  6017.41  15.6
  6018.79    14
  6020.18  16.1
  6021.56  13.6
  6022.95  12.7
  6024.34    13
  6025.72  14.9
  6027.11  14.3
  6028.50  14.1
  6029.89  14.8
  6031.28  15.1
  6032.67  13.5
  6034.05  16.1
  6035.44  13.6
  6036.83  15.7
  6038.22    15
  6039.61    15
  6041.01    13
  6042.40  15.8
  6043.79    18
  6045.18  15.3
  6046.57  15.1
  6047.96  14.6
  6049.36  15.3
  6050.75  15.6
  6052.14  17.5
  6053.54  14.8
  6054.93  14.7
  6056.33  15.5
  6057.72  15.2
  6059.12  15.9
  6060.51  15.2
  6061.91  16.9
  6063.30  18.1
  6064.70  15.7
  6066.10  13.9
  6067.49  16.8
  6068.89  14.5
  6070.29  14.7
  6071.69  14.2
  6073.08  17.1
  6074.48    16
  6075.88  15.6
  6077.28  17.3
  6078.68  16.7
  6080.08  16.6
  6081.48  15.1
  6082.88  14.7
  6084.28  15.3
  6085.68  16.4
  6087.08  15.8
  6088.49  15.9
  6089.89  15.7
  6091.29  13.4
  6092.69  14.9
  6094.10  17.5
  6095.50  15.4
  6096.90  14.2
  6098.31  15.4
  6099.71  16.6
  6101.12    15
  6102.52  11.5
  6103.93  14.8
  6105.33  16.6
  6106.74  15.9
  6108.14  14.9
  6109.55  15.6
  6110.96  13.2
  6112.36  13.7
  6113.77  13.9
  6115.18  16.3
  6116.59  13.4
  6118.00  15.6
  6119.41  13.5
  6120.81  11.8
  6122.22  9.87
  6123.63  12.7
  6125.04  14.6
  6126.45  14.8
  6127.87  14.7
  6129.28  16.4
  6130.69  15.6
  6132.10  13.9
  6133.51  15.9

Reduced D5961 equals -0.12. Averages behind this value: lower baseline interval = 10.9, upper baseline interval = 15.4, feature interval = 13.8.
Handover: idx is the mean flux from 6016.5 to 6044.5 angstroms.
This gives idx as 14.7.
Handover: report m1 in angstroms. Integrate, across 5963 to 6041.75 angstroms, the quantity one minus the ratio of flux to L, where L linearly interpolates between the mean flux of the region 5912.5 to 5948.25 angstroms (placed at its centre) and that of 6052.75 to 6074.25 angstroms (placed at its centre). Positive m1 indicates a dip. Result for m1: 0.98 angstroms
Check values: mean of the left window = 13.6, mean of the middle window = 14.5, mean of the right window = 15.6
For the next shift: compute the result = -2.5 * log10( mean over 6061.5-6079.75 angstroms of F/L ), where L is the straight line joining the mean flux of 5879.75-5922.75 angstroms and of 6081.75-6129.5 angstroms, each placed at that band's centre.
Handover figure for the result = -0.142 mag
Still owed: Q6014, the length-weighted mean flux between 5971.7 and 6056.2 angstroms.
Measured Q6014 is 14.7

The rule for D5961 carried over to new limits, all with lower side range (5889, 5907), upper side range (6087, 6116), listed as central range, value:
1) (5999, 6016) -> -0.193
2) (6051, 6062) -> -0.145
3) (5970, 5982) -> -0.238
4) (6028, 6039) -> -0.139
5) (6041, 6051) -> -0.161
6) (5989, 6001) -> -0.239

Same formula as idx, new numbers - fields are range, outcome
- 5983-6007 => 14.5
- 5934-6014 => 14.1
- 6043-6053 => 15.9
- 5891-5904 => 8.95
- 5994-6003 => 14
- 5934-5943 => 13.4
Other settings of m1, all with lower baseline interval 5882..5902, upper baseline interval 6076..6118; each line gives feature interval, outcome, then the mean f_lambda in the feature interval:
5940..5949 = -3.9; 14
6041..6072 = -4.0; 15.6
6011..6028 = -2.9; 14.6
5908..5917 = -4.8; 13.2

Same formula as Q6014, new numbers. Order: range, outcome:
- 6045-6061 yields 15.4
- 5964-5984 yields 14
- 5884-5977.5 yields 12.5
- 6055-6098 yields 15.7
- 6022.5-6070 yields 15.2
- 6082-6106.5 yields 15.3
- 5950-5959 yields 13.5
